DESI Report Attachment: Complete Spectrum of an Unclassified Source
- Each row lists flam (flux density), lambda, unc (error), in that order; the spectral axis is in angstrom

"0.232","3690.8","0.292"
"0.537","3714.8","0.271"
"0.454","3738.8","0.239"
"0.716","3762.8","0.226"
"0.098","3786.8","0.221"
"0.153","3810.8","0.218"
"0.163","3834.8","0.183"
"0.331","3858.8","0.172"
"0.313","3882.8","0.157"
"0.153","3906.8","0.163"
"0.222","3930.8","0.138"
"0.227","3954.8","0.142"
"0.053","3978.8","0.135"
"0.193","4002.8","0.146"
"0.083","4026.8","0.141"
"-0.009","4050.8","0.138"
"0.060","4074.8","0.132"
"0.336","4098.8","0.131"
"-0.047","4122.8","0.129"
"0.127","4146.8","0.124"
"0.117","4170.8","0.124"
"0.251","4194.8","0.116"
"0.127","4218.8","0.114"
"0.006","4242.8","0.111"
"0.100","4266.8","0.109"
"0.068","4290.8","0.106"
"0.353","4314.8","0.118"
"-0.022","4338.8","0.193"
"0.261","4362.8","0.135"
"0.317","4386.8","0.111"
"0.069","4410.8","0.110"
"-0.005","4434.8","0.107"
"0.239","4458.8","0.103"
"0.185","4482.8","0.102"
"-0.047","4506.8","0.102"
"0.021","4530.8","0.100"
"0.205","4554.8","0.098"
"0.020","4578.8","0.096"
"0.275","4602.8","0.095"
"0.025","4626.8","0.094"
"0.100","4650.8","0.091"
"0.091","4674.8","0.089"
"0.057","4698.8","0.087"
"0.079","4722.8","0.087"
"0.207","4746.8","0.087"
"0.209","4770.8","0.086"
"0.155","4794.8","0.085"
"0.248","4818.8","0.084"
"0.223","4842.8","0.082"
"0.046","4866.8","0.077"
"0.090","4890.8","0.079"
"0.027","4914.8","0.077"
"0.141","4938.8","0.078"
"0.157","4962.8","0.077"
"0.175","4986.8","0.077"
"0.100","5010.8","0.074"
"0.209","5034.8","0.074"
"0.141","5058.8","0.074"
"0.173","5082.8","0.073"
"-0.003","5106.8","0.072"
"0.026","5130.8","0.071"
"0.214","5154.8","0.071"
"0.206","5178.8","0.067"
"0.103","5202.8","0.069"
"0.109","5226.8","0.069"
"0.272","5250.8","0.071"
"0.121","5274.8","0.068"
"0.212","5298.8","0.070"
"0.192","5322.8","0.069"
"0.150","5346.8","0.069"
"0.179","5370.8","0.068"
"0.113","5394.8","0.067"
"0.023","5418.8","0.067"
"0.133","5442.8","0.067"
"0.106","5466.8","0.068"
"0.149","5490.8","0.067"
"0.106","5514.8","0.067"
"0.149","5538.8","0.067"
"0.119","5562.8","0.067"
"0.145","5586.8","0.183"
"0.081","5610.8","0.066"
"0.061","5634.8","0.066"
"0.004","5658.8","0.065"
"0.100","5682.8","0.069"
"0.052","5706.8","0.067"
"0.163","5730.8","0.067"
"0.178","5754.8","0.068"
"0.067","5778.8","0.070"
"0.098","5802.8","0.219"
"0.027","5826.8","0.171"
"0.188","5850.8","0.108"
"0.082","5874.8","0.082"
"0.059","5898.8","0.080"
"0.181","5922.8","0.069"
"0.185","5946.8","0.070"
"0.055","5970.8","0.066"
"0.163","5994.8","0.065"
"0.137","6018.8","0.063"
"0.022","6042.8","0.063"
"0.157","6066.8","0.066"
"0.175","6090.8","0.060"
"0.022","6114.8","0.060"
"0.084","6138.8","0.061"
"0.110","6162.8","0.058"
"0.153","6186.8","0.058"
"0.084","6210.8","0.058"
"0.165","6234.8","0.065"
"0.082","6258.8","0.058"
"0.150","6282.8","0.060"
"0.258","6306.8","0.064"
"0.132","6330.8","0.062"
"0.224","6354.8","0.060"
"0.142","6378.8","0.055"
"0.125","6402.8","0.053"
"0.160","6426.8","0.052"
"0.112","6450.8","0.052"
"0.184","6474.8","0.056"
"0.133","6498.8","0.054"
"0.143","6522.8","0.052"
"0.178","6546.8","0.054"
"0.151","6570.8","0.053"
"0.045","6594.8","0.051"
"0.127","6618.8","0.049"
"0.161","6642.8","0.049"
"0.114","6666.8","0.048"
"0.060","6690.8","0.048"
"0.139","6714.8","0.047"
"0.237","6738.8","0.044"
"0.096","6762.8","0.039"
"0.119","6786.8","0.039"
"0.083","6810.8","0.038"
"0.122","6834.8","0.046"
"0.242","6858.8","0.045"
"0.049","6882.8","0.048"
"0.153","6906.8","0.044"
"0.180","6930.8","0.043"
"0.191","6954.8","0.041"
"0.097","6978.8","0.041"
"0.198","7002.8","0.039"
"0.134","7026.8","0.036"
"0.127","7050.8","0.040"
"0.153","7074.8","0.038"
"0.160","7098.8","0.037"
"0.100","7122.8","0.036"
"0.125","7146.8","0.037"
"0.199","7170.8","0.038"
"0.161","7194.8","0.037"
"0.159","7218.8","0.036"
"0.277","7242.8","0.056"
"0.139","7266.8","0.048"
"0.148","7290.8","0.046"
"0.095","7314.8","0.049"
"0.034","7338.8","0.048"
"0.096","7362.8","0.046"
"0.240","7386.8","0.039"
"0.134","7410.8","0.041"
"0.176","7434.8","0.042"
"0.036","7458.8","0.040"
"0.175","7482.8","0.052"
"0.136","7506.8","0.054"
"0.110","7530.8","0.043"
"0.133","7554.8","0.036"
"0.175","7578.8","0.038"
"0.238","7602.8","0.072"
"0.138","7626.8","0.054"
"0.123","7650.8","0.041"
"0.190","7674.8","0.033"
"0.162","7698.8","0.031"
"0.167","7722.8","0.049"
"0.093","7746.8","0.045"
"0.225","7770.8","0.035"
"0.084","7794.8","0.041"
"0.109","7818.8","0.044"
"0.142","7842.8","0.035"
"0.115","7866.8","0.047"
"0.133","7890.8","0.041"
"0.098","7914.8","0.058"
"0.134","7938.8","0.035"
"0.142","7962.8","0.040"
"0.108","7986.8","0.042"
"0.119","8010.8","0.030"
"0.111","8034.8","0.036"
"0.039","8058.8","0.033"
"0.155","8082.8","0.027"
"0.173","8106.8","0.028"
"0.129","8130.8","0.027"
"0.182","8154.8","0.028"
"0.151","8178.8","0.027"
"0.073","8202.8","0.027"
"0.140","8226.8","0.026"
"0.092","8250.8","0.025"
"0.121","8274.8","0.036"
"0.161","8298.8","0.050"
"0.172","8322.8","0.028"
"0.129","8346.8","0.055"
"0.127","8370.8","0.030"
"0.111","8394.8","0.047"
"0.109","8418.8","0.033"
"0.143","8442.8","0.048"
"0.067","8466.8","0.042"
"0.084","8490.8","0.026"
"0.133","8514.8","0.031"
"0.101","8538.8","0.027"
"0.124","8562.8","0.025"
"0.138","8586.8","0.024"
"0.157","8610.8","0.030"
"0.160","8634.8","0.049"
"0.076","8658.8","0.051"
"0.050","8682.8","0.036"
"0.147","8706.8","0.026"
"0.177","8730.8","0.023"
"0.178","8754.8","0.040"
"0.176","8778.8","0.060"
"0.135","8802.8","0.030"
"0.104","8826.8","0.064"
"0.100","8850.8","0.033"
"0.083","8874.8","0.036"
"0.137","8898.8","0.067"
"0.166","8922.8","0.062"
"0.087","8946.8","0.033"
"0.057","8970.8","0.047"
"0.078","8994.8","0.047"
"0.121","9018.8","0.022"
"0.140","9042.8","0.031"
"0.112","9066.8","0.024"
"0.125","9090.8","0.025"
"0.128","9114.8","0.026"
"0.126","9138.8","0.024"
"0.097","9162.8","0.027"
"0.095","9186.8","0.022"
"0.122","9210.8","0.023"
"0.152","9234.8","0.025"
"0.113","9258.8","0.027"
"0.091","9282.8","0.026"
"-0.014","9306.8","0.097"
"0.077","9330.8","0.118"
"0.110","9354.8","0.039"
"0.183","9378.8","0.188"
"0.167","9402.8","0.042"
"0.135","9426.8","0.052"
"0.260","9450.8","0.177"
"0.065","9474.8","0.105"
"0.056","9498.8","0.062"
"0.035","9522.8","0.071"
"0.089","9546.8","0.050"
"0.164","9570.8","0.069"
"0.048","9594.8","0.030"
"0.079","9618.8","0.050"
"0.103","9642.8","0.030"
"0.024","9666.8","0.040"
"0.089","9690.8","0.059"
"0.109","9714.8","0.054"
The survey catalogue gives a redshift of 1.622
